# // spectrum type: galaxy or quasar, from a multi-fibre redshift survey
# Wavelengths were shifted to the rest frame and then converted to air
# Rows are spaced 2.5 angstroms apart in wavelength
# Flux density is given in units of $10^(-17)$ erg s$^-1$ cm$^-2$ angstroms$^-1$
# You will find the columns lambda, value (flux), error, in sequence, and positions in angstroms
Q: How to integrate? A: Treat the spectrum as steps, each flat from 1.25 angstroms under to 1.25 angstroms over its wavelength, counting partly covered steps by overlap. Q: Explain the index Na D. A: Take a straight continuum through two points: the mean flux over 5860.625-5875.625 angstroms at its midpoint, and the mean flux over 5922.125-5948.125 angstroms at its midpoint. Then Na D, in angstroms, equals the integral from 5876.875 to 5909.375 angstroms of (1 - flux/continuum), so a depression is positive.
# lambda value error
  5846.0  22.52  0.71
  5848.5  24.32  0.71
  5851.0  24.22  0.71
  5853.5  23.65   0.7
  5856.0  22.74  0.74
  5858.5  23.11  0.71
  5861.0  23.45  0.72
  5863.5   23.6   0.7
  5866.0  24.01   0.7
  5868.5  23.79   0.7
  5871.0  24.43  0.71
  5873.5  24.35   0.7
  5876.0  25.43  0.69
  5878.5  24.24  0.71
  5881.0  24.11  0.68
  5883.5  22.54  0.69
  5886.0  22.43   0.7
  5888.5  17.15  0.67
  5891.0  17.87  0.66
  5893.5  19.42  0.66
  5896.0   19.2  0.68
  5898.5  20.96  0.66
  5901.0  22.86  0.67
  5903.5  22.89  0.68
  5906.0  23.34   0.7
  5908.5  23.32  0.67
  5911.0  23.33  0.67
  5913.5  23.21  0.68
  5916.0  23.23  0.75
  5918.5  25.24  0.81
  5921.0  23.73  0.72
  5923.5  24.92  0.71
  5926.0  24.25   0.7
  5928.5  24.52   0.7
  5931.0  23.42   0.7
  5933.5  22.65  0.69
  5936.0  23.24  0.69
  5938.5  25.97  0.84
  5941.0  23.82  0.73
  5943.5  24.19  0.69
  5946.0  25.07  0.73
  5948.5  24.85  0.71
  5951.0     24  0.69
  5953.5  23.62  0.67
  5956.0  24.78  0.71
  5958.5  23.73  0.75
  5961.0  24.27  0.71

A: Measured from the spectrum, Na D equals 3.4 angstroms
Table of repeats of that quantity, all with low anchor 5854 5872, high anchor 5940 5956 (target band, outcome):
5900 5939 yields 0.6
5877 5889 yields 0.6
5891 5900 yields 1.6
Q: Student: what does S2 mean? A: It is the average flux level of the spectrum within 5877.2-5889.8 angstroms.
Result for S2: 22.1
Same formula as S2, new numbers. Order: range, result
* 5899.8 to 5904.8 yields 22.9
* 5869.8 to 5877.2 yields 24.7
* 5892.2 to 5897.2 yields 19.3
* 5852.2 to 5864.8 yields 23.3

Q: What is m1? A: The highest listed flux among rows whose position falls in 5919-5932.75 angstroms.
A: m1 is 24.92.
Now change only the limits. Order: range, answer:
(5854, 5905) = 25.43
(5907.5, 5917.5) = 23.33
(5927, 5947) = 25.97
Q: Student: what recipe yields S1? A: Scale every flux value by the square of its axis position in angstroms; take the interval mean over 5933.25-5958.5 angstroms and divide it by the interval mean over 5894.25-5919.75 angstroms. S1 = 1.1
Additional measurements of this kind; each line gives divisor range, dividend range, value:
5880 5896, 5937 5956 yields 1.22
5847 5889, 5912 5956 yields 1.05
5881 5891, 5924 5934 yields 1.17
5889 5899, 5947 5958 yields 1.30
